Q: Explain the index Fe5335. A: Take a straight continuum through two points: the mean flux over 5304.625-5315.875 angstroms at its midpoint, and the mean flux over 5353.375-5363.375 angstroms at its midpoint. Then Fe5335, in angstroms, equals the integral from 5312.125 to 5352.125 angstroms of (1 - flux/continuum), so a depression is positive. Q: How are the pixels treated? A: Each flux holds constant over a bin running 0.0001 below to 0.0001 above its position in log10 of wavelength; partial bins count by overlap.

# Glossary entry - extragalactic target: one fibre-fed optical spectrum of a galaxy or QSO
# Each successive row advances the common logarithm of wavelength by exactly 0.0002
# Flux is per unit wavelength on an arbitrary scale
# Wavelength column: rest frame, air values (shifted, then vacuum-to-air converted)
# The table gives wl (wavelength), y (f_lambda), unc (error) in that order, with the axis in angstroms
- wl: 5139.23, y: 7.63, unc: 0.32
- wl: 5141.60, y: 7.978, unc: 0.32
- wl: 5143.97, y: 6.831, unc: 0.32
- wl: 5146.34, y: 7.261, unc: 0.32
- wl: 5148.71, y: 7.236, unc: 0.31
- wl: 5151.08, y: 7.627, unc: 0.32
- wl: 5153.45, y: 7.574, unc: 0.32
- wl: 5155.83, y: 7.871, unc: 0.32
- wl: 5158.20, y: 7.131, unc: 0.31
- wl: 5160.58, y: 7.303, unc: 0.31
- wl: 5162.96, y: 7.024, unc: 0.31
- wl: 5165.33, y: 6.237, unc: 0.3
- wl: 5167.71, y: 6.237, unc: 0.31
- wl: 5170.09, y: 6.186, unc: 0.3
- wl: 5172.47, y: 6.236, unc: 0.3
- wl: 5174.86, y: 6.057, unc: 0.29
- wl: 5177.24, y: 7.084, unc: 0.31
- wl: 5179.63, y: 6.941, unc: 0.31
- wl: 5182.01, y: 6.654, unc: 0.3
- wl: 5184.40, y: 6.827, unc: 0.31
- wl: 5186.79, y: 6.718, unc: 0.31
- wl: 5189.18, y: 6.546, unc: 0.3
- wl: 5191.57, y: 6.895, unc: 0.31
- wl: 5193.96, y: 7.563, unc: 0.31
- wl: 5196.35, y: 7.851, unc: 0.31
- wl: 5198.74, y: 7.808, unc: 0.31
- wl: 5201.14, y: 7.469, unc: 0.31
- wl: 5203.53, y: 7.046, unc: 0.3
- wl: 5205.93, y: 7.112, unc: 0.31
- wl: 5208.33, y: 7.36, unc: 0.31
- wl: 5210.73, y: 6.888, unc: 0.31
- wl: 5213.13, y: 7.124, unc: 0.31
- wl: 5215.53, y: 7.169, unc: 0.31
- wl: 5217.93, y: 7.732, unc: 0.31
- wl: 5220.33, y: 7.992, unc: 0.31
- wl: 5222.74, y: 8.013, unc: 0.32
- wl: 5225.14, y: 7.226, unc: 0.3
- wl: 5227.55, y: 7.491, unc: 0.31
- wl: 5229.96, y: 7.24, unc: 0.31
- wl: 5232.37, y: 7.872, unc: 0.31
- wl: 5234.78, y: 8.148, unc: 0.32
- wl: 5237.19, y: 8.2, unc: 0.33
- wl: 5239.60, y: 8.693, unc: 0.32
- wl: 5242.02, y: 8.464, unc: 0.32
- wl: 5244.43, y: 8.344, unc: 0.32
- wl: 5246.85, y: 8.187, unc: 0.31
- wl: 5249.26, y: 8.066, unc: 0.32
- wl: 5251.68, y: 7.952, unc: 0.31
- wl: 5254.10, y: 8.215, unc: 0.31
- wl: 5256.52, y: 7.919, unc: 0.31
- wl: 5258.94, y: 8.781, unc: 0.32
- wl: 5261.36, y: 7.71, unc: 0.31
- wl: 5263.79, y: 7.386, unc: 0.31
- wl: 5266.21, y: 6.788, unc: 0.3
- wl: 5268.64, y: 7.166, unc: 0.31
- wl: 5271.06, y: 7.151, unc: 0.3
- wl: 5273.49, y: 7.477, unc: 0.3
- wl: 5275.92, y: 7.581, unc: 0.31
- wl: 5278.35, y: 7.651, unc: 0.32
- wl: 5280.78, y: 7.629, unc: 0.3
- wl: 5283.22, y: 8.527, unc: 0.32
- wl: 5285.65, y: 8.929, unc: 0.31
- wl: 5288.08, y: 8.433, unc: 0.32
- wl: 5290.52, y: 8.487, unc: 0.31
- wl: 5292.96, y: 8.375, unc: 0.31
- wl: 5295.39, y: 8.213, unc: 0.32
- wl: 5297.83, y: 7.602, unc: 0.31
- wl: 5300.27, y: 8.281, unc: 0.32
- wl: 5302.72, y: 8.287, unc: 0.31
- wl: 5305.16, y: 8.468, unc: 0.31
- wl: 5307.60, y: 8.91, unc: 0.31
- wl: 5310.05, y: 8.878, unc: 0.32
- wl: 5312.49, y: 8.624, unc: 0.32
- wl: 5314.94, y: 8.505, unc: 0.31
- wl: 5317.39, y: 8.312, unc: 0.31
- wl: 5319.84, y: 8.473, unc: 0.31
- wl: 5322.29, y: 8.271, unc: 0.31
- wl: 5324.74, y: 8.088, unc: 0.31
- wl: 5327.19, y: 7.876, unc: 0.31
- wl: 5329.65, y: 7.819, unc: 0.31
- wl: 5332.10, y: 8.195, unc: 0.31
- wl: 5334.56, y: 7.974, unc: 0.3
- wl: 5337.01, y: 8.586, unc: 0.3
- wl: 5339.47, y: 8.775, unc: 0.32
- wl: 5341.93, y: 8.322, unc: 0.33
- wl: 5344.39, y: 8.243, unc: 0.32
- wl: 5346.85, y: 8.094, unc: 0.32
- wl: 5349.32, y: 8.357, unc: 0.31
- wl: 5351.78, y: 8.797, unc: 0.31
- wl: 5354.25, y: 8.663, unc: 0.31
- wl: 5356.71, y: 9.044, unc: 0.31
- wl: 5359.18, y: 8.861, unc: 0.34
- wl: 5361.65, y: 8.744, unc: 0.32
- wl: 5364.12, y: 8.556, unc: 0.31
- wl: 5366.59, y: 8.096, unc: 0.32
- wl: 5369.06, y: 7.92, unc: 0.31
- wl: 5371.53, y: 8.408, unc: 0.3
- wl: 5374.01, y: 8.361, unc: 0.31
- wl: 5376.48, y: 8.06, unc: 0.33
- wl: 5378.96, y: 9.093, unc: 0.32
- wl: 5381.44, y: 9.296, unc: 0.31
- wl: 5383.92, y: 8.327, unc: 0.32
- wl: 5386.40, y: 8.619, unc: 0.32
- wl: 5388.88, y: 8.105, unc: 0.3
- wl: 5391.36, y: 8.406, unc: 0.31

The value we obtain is 2.1 angstroms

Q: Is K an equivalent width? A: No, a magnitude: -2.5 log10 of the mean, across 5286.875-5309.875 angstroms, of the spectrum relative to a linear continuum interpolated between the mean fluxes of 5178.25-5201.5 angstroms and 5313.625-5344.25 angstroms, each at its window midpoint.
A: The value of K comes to -0.05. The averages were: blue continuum 7.11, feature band 8.36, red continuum 8.27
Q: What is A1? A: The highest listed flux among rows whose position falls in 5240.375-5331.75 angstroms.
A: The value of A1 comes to 8.929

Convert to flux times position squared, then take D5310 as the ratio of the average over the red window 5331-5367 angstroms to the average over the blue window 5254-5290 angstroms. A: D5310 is 1.1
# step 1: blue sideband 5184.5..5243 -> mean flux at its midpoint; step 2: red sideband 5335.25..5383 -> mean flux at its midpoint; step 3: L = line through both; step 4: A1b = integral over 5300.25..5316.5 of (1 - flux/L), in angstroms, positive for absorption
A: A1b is -0.80 angstroms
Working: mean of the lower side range 7.51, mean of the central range 8.58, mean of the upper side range 8.53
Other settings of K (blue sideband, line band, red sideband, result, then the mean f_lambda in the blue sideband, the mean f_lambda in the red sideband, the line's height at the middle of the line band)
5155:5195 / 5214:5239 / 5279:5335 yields -0.05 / 6.78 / 8.31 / 7.38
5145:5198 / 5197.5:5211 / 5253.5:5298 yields -0.01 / 6.96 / 7.9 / 7.26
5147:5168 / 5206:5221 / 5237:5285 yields 0.03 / 7.18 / 7.9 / 7.57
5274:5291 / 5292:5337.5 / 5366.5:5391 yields -0.01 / 8.13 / 8.44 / 8.24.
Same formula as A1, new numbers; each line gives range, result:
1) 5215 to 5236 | 8.148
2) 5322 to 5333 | 8.271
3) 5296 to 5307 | 8.468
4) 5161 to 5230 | 8.013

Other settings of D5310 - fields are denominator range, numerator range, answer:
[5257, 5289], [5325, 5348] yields 1.08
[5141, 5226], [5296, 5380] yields 1.25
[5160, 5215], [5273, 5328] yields 1.25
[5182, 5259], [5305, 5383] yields 1.16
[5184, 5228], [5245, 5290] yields 1.10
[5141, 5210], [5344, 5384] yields 1.30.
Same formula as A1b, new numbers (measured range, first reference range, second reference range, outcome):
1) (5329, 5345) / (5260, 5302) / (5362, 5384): -0.1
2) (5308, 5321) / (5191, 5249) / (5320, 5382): -0.6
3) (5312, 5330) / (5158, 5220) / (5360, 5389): -0.5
